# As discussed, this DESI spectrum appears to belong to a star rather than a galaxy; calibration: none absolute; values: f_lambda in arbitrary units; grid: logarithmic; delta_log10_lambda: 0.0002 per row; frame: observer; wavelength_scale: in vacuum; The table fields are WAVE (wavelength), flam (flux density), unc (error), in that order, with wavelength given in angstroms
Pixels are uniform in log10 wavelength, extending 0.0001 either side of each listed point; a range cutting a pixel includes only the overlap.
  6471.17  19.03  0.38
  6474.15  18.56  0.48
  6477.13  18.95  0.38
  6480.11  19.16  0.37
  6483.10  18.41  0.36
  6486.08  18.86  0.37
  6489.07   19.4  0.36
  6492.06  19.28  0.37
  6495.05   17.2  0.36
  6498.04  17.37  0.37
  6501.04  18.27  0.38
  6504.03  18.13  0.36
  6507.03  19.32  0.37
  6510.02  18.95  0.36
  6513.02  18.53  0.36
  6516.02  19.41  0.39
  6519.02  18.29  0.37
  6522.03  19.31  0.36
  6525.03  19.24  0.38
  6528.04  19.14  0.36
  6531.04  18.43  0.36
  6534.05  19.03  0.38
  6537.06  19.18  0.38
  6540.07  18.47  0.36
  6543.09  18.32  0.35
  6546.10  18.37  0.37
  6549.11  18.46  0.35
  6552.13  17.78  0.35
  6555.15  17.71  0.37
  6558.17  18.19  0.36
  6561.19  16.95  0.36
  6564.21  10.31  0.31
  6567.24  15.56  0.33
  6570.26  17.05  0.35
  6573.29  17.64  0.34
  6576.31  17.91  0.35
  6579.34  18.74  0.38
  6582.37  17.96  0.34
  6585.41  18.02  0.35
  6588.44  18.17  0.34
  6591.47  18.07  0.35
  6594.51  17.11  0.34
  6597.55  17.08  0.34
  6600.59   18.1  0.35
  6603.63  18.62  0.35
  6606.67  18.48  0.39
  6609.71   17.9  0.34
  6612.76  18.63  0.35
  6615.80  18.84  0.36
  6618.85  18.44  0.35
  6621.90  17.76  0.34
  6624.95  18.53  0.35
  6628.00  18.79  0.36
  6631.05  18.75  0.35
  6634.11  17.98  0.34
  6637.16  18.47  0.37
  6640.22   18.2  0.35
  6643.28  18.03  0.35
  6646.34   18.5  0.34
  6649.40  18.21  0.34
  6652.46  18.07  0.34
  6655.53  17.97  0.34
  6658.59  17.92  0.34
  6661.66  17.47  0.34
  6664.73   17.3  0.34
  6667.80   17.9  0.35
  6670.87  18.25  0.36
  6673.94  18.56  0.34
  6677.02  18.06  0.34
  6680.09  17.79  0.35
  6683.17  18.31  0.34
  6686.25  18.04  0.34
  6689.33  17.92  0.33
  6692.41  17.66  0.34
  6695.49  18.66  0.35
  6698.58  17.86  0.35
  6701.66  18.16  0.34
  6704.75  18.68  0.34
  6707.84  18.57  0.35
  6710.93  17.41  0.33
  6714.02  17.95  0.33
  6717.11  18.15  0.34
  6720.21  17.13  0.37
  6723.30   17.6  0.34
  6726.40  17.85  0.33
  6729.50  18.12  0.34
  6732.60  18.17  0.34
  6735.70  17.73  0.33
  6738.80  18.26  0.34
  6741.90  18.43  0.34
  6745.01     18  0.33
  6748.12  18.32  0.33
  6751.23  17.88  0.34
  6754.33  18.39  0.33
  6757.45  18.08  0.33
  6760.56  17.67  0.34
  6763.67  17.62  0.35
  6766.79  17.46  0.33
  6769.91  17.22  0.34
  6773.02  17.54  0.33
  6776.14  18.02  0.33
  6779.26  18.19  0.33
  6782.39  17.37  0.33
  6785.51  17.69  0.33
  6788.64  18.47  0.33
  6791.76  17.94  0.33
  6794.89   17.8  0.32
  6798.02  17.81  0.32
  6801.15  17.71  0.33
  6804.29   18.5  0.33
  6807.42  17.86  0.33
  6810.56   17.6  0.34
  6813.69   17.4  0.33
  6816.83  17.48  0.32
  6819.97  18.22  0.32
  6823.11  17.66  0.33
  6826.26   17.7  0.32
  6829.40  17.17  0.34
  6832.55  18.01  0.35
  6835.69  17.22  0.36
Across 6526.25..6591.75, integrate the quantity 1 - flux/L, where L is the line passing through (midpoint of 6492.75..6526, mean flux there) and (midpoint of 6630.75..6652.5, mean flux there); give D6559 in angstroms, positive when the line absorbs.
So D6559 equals 2.6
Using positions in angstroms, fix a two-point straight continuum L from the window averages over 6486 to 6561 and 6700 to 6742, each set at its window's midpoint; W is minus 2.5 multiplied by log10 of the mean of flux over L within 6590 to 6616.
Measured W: 0.02 mag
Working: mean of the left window 18.6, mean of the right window 18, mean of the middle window 18.1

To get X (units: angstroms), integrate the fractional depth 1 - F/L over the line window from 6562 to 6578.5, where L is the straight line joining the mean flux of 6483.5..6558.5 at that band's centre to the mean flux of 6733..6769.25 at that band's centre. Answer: 2.3 angstroms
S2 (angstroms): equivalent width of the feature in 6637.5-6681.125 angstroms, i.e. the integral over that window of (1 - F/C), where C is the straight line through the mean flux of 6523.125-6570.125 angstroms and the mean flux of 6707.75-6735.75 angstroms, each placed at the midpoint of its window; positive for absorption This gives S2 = -0.62 angstroms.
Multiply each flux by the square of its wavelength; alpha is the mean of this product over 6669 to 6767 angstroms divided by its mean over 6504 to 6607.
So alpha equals 1.1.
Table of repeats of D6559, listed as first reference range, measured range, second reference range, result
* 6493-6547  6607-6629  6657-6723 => -0.19 angstroms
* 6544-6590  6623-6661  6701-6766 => -1.43 angstroms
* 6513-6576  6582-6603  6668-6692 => 0.15 angstroms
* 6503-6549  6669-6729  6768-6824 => 0.44 angstroms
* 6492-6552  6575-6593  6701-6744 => 0.26 angstroms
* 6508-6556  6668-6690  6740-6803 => 0.08 angstroms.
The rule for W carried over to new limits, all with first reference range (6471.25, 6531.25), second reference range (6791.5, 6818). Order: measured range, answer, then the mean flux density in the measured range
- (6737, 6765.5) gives -0.007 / 18.1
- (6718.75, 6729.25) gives 0.026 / 17.6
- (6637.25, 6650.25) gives 0.002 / 18.3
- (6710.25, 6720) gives 0.017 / 17.8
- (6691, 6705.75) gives -0.005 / 18.2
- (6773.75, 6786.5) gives 0.004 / 17.8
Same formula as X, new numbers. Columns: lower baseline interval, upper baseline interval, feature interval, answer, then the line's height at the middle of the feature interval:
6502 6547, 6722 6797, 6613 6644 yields 0.0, 18.4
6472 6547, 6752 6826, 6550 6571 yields 2.6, 18.5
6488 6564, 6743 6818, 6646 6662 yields 0.1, 18.1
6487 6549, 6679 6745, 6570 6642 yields 0.9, 18.4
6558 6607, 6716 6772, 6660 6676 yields -0.3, 17.6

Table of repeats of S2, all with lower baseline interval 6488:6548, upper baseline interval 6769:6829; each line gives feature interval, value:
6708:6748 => 0.2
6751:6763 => 0.0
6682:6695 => 0.1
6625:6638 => -0.1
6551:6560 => 0.3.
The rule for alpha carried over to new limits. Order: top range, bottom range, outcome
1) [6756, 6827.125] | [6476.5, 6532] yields 1.04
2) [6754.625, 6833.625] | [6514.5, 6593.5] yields 1.07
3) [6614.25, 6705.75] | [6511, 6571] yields 1.05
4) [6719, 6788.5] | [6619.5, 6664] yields 1.02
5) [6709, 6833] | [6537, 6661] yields 1.05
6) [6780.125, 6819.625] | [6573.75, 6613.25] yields 1.05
